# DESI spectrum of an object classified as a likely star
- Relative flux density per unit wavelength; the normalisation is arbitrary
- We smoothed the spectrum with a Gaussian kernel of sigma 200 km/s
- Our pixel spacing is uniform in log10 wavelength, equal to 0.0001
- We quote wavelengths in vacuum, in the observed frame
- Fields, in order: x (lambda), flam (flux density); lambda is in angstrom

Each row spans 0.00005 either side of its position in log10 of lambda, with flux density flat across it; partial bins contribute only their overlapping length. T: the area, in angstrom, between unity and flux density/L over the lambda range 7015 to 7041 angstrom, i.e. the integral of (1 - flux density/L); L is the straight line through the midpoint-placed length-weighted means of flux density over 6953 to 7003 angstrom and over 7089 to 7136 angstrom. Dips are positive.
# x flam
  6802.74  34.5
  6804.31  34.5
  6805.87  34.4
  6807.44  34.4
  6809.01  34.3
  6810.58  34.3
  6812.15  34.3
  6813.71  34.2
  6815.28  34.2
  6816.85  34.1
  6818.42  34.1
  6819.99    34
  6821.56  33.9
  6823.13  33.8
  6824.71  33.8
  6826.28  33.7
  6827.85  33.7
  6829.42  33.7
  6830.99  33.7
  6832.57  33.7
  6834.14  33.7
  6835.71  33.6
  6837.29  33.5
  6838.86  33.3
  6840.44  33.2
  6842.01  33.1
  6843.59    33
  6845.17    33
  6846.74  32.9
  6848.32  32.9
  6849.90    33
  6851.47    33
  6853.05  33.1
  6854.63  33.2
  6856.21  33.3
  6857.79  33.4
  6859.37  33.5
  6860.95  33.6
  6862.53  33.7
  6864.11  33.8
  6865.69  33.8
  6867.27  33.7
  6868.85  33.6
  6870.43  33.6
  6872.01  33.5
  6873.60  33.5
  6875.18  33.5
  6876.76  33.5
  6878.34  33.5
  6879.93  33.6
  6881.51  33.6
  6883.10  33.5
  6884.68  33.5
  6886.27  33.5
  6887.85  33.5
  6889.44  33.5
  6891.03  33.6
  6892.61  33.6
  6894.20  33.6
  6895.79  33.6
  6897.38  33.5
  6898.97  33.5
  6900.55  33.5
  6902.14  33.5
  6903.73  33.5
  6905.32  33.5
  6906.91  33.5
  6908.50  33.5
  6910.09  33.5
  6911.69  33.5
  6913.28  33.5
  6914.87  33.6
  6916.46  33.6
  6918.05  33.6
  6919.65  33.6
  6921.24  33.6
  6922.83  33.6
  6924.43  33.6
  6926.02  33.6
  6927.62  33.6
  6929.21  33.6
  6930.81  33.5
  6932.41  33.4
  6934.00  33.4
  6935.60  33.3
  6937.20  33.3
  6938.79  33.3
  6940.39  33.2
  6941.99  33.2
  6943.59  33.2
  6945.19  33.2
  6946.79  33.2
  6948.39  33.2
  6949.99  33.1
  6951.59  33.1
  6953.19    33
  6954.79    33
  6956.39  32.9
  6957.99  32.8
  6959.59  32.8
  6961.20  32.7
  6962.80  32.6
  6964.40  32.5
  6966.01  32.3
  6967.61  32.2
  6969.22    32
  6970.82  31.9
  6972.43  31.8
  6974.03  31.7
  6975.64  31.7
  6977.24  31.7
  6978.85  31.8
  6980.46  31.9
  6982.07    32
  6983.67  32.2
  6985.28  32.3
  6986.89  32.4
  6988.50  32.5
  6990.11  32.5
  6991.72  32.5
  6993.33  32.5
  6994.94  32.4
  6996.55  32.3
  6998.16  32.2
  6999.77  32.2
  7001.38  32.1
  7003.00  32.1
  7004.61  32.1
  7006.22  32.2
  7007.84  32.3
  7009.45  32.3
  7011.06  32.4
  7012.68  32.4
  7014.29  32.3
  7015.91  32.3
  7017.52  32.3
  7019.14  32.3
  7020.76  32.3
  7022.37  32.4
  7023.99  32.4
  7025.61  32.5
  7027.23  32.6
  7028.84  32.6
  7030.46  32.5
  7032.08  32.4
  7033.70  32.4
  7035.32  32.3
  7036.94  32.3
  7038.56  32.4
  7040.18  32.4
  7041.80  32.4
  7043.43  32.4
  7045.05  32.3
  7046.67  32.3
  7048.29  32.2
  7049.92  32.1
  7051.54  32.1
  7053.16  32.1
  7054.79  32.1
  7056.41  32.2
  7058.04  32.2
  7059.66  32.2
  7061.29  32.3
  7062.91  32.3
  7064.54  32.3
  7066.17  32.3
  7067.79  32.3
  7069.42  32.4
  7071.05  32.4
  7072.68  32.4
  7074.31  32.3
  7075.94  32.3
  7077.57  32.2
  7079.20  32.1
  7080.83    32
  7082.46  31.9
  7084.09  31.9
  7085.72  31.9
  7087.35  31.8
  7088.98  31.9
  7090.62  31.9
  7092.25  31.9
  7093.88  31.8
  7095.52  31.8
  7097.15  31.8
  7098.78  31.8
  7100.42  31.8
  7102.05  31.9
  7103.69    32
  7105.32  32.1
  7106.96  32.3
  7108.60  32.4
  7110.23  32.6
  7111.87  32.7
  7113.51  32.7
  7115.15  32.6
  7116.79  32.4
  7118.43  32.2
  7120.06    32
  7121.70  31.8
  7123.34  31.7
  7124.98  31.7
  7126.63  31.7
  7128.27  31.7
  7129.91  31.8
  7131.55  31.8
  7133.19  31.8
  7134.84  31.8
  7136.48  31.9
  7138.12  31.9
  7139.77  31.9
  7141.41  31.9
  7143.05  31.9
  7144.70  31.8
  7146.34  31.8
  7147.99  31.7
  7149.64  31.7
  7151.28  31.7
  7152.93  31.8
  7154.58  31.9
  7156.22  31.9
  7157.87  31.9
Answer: -0.17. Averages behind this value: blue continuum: 32.3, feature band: 32.4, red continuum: 32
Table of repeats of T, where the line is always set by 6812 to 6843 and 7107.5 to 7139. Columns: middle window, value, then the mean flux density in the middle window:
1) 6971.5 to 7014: 0.8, 32.2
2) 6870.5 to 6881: 0.0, 33.5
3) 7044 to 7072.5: 0.2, 32.2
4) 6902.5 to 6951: -0.4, 33.4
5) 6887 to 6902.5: -0.1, 33.6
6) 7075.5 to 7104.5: 0.3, 31.9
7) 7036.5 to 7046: 0.0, 32.4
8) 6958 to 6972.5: 0.3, 32.4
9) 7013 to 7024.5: 0.1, 32.3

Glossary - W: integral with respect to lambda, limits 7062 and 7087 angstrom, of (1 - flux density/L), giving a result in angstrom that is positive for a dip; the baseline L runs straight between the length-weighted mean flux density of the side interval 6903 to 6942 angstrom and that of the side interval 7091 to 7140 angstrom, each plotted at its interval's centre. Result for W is 0.10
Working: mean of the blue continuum 33.5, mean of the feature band 32.2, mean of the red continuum 32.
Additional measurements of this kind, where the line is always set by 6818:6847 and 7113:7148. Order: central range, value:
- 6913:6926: -0.2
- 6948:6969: 0.1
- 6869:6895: -0.2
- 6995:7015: 0.2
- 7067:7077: 0.0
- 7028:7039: 0.0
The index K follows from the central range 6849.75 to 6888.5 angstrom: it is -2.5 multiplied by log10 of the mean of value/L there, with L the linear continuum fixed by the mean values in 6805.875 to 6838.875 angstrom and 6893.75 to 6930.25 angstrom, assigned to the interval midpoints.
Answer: 0.01 mag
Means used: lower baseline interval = 33.9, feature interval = 33.5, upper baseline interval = 33.5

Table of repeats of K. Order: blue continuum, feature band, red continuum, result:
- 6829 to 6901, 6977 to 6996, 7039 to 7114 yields 0.016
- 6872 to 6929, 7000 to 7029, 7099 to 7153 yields 0.014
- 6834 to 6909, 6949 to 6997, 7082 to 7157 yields 0.015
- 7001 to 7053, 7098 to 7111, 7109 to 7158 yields -0.002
